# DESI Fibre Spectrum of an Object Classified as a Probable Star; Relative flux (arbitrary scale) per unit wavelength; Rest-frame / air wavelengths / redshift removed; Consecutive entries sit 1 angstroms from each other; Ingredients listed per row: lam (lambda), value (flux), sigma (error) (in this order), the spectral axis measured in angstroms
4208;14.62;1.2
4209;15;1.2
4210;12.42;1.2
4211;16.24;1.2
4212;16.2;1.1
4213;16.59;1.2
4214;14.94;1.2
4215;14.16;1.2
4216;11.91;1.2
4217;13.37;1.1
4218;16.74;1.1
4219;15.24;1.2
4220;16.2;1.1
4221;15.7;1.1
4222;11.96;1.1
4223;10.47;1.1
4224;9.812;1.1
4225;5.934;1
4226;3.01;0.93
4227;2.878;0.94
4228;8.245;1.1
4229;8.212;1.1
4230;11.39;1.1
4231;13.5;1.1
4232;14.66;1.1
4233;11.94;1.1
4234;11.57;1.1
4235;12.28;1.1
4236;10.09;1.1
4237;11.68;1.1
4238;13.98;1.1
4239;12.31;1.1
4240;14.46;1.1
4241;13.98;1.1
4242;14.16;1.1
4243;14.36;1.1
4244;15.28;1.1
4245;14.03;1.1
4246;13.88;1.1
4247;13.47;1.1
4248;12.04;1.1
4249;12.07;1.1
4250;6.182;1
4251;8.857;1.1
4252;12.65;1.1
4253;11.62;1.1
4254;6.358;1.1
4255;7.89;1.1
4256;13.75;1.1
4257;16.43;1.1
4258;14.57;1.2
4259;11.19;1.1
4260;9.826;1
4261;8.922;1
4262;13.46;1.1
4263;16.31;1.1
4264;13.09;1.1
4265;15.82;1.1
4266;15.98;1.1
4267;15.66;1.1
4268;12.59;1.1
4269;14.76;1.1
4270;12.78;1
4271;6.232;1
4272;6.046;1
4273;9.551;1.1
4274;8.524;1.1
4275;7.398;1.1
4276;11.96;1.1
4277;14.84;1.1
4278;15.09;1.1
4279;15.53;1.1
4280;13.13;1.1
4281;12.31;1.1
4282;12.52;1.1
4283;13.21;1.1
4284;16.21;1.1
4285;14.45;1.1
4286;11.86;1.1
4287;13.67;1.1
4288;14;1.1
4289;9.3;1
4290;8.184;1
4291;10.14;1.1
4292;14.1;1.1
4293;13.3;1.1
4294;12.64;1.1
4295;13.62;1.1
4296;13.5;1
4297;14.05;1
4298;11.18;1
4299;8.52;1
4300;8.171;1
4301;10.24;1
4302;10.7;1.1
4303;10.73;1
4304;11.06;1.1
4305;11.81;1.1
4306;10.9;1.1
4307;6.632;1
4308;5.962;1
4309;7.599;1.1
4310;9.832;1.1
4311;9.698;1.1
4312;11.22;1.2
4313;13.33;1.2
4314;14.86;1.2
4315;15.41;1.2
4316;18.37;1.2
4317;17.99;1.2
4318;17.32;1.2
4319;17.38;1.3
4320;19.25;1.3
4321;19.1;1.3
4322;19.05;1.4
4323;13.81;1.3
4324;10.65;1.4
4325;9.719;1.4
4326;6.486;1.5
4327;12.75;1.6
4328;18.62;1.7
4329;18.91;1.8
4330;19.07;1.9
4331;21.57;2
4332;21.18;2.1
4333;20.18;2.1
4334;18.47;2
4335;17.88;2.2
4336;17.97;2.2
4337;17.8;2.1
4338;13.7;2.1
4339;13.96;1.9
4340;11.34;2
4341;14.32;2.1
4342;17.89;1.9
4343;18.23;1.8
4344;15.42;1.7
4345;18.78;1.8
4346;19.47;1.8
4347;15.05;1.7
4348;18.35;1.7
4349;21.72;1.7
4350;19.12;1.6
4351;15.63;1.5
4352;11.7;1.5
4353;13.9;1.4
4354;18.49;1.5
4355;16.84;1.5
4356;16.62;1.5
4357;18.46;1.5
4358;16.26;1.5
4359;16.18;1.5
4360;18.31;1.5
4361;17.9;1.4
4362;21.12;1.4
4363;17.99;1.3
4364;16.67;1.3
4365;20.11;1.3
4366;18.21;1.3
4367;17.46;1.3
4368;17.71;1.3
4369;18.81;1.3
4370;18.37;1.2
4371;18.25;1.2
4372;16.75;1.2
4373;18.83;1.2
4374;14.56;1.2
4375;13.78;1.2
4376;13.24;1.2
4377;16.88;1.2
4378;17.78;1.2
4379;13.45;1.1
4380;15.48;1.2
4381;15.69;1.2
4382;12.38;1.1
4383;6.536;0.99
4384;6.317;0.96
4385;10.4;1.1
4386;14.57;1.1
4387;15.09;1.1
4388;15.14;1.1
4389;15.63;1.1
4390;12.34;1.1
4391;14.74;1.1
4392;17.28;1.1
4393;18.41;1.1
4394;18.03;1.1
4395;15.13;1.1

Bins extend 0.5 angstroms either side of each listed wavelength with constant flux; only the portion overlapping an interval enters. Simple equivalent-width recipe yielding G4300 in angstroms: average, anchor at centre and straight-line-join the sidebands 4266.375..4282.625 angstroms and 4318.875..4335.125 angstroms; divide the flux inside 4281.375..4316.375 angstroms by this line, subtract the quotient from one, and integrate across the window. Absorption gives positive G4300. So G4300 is 5.7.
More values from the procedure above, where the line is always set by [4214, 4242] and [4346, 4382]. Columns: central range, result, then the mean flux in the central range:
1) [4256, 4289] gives 1.89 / 12.7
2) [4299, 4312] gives 4.65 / 9.48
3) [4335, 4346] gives -0.07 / 16.2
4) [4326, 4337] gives -1.61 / 18.1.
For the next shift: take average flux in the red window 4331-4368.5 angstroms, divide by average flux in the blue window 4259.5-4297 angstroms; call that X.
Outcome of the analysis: 1.39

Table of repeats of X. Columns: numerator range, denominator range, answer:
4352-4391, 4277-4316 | 1.32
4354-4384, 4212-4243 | 1.35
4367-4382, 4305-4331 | 1.18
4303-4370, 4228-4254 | 1.30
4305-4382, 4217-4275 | 1.35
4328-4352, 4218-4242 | 1.53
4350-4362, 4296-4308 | 1.62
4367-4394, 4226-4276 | 1.29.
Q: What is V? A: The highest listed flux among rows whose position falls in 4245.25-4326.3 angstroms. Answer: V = 19.25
